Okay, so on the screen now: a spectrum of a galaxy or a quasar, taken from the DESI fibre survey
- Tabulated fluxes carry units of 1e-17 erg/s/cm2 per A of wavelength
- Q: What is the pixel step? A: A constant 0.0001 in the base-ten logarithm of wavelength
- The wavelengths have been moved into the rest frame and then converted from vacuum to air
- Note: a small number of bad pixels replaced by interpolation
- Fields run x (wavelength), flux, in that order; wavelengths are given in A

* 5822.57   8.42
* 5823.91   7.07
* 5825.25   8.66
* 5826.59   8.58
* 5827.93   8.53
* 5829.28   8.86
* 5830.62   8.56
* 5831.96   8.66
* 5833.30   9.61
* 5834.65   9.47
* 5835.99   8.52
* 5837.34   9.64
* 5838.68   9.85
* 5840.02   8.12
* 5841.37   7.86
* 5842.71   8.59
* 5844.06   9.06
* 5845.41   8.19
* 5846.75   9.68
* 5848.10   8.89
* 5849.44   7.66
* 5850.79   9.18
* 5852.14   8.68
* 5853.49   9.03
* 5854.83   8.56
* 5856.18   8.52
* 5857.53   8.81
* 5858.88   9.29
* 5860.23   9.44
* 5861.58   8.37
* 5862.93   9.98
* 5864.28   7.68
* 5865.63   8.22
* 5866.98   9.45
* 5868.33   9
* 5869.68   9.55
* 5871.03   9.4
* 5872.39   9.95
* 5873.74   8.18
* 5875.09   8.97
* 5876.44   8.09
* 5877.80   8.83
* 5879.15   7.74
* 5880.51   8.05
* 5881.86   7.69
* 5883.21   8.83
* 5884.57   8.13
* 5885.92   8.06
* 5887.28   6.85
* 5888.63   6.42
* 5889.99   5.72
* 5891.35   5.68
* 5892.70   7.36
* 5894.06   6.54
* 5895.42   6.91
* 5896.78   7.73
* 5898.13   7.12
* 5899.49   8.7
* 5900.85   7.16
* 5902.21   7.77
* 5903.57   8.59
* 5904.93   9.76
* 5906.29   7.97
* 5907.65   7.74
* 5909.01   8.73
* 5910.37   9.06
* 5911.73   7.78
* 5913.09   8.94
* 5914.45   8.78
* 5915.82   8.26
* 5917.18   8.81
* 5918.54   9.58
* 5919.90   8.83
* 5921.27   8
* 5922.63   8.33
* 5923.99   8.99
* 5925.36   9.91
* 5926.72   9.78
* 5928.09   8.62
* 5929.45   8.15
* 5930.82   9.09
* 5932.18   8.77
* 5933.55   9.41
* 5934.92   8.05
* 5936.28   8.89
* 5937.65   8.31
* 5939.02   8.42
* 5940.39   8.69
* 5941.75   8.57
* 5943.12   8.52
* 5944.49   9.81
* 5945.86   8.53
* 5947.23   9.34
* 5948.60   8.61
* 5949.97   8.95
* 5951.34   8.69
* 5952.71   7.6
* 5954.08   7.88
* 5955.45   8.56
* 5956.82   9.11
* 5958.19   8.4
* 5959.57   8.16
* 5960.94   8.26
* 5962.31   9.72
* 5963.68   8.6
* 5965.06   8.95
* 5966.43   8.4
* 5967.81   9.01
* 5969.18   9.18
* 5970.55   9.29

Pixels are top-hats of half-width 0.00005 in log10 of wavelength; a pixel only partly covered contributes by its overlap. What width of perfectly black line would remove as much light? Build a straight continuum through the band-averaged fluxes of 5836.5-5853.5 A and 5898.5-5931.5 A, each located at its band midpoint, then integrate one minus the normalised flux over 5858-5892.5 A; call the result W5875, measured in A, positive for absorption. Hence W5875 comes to 1.7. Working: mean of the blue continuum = 8.79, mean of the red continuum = 8.62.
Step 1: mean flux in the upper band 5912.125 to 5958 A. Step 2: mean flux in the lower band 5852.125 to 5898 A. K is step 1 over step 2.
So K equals 1.07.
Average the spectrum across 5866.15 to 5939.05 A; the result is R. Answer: 8.32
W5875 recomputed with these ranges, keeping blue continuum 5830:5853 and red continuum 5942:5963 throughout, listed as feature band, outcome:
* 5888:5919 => 3.1 A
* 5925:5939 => -0.2 A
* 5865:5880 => -0.1 A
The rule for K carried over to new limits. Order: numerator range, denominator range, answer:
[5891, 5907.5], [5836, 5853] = 0.87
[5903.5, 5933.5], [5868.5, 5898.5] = 1.12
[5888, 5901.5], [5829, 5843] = 0.78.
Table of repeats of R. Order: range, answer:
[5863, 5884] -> 8.68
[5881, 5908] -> 7.54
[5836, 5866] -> 8.79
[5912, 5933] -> 8.84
